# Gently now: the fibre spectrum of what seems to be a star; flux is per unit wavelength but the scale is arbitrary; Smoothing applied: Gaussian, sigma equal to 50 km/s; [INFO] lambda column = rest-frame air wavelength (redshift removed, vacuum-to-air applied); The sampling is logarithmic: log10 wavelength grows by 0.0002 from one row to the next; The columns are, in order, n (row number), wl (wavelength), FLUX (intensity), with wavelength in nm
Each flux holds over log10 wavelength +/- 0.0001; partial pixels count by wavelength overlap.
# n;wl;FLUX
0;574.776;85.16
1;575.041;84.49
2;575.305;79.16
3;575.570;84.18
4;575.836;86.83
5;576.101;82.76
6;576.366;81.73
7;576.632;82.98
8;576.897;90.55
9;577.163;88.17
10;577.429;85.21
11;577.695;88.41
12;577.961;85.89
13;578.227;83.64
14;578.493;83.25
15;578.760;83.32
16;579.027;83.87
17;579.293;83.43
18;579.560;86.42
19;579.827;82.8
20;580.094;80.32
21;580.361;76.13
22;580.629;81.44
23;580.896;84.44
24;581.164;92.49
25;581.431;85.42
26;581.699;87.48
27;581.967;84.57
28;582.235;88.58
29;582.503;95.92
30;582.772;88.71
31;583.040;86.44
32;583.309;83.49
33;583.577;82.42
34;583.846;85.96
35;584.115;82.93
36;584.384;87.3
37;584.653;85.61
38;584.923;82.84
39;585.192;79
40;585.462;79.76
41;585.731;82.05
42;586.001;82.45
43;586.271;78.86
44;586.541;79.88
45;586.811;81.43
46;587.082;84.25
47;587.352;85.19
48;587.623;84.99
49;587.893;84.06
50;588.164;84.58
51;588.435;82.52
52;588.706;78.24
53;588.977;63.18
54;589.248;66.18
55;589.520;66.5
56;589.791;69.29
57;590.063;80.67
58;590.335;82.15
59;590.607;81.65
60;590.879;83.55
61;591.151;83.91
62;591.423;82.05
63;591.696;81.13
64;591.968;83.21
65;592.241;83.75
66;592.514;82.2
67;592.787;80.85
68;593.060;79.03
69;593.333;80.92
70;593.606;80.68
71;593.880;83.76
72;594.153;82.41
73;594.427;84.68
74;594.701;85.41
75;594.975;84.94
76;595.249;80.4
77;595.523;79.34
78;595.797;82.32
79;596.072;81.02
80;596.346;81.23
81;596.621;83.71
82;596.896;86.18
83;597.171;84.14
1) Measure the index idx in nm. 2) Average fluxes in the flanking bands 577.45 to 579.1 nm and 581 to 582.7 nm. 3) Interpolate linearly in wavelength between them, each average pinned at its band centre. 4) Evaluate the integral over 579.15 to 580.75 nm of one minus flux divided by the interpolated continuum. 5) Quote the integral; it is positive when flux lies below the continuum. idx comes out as 0.09 nm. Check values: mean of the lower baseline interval 84.8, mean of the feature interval 81.8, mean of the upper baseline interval 89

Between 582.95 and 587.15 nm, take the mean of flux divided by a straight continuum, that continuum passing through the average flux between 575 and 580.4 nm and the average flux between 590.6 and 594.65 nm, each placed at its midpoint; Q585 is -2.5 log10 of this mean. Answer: 0.01 mag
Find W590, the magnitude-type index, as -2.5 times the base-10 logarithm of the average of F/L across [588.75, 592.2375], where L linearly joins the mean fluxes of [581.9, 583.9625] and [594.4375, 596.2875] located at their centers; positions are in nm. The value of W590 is 0.09 mag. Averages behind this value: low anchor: 87.1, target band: 77.3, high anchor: 82.4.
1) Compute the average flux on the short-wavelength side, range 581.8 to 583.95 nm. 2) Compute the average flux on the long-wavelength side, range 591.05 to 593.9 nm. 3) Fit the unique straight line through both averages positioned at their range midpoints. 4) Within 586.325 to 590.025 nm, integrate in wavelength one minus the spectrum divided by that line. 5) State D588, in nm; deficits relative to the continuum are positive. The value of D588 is 0.28 nm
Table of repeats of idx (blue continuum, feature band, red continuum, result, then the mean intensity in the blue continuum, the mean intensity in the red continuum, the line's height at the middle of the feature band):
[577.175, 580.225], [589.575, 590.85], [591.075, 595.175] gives 0.07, 84.4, 82.5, 82.9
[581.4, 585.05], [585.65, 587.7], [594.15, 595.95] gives 0.07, 86.3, 82.8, 85.3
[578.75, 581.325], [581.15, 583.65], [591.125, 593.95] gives -0.13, 83.5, 81.8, 83.2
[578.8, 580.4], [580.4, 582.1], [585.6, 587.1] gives -0.07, 82.6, 81.2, 82.3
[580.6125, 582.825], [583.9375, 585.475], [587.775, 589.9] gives -0.02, 88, 74.3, 82.2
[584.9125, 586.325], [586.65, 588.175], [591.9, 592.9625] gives -0.05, 80.8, 82.3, 81.2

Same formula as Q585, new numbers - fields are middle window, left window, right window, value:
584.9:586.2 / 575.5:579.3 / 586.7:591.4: 0.00 mag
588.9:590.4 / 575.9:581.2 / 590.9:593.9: 0.16 mag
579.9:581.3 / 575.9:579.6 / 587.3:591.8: 0.01 mag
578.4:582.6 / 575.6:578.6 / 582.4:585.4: 0.01 mag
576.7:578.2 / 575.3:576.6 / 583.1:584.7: -0.05 mag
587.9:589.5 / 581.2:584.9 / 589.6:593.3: 0.11 mag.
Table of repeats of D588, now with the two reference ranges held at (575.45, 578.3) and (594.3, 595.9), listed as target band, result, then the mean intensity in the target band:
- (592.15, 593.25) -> 0.02 nm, 81.3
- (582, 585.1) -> -0.06 nm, 86.2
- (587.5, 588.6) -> 0.00 nm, 83.9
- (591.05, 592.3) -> 0.01 nm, 82.7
